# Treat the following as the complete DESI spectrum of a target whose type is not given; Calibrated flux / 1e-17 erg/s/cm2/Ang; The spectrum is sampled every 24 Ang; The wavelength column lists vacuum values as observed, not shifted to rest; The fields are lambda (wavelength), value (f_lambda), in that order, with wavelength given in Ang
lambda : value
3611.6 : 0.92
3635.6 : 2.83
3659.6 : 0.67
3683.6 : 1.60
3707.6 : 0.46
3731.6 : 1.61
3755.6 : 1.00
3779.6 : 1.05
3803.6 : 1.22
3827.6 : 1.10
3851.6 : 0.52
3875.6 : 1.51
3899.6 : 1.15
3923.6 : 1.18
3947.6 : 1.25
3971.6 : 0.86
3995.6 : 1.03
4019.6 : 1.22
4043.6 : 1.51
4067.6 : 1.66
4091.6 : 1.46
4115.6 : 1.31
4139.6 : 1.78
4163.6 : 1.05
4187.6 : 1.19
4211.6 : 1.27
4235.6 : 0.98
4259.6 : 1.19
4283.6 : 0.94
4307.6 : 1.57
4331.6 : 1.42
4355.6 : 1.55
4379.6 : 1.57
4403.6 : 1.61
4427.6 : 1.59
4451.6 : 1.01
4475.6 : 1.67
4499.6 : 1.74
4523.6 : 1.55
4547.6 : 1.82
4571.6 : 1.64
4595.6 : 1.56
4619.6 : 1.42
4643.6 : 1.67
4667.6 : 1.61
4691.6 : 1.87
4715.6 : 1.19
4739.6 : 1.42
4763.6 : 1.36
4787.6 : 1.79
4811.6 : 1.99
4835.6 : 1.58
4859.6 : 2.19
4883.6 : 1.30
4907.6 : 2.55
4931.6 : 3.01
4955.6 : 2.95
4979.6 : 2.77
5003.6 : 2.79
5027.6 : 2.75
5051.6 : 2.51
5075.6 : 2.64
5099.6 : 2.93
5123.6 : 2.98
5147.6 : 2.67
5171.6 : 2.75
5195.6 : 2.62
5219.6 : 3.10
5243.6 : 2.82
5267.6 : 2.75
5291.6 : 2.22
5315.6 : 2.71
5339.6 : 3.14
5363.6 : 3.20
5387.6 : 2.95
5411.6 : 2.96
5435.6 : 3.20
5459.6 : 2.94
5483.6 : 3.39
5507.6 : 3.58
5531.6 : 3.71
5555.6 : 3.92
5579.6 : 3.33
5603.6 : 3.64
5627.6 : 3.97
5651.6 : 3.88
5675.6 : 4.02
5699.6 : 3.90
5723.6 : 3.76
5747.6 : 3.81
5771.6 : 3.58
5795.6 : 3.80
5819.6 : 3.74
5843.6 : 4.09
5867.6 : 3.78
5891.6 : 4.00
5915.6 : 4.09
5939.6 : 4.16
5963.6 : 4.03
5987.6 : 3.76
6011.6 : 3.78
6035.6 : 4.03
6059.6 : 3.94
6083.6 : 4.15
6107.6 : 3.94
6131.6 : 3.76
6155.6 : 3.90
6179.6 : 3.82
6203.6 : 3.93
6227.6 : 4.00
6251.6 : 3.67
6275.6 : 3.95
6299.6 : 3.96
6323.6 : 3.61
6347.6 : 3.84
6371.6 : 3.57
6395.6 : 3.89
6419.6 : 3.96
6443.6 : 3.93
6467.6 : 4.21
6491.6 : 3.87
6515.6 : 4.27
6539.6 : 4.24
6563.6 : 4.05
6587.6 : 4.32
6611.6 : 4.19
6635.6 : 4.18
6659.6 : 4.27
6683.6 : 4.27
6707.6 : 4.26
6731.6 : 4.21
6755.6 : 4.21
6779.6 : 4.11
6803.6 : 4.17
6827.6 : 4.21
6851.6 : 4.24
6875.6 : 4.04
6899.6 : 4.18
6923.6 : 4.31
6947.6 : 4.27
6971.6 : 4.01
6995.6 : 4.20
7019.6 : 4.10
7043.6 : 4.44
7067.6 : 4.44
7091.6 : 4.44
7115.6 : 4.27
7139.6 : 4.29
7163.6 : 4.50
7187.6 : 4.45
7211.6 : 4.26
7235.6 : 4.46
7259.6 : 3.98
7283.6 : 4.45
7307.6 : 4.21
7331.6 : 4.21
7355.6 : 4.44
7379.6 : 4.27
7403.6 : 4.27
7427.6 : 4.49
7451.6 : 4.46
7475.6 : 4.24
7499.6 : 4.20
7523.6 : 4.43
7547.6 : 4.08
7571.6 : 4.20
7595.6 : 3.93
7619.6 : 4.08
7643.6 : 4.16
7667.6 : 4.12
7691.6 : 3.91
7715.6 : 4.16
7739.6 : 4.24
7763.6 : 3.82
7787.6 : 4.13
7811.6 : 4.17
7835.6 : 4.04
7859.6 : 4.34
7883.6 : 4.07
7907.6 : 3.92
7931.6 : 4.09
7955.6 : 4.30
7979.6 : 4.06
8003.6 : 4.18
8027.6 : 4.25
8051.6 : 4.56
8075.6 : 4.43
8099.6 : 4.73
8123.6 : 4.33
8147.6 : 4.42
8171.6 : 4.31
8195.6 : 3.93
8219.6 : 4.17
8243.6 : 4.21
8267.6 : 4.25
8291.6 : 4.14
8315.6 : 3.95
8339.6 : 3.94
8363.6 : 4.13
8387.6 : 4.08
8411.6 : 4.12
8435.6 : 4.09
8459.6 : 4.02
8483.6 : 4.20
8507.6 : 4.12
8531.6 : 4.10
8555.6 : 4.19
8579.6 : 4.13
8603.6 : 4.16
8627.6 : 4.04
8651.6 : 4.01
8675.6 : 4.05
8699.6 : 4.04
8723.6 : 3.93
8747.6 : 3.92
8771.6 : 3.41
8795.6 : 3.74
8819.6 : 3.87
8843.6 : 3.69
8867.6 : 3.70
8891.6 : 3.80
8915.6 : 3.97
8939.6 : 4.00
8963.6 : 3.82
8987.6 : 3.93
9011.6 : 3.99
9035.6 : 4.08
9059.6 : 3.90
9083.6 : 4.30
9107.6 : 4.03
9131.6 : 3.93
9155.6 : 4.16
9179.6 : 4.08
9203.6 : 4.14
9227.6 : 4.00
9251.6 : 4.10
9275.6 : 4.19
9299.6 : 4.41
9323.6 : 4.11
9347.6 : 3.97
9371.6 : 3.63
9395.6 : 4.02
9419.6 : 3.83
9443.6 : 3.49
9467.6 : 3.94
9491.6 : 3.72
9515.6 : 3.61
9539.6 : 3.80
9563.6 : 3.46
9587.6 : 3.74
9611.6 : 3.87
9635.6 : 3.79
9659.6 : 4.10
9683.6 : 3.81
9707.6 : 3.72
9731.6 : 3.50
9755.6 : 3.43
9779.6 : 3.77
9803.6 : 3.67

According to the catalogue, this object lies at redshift 0.23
